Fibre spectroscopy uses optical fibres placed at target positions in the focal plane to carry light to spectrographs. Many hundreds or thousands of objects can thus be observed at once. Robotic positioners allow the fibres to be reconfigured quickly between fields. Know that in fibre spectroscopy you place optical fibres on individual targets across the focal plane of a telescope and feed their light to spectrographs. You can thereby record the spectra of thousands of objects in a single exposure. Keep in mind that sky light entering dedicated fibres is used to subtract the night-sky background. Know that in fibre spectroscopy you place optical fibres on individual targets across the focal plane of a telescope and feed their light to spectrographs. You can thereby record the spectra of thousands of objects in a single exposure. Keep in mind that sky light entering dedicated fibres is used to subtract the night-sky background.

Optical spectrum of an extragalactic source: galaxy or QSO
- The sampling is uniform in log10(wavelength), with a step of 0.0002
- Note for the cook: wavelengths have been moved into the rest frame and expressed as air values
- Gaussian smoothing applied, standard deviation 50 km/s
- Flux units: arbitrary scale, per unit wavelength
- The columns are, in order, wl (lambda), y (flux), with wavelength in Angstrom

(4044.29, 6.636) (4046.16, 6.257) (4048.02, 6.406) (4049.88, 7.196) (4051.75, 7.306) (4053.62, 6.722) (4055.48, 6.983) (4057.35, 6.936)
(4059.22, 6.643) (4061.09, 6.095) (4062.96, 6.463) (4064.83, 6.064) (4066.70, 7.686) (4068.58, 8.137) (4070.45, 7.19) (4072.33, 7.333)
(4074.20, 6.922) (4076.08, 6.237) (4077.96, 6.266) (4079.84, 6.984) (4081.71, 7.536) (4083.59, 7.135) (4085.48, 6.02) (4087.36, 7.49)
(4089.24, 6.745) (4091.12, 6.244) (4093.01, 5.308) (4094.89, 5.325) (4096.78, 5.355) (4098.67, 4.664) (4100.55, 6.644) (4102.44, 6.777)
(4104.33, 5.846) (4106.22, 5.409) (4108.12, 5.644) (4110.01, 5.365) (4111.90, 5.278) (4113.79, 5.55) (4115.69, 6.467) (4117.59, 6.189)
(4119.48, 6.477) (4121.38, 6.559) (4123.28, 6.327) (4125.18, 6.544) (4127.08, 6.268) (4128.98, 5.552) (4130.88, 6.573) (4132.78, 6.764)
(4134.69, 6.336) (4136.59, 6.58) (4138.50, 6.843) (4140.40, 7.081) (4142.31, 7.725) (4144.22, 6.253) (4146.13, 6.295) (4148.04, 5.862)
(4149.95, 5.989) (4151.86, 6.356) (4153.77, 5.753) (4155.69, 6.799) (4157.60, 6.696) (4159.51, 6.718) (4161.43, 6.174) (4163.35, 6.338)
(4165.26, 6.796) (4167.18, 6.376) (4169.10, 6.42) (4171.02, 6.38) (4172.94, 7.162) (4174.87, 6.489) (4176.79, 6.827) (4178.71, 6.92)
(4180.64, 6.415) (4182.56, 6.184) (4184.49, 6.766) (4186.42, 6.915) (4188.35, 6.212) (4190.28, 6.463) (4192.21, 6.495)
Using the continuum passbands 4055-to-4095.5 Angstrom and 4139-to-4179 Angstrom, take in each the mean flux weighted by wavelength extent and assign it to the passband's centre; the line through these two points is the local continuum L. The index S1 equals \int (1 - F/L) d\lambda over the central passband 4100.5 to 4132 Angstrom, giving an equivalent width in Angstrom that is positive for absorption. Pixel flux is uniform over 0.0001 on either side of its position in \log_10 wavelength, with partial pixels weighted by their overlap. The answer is 2.7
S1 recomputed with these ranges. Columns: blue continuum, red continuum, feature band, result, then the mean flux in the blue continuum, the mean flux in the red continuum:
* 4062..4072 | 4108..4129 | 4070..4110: 2.1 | 7.12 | 6.06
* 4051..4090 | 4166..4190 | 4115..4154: 1.6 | 6.9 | 6.58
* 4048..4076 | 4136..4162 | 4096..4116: 3.0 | 6.93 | 6.51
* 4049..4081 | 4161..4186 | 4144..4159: 0.8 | 6.9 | 6.57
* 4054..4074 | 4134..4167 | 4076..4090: 0.0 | 6.95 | 6.5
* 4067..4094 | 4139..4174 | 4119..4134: 0.6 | 6.84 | 6.51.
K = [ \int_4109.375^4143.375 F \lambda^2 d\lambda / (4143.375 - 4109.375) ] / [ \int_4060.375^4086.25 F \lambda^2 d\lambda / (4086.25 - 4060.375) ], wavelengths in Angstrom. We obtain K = 1.0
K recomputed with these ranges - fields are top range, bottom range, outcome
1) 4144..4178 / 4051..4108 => 1.03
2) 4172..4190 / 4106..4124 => 1.15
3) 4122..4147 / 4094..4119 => 1.16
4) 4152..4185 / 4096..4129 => 1.13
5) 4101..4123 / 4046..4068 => 0.91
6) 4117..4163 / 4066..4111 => 1.03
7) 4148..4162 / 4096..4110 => 1.13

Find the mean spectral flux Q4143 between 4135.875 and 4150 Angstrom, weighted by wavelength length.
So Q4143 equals 6.61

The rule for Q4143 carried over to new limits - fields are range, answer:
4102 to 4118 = 5.79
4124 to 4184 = 6.5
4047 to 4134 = 6.42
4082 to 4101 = 6.13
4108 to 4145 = 6.34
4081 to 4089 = 7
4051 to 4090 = 6.9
